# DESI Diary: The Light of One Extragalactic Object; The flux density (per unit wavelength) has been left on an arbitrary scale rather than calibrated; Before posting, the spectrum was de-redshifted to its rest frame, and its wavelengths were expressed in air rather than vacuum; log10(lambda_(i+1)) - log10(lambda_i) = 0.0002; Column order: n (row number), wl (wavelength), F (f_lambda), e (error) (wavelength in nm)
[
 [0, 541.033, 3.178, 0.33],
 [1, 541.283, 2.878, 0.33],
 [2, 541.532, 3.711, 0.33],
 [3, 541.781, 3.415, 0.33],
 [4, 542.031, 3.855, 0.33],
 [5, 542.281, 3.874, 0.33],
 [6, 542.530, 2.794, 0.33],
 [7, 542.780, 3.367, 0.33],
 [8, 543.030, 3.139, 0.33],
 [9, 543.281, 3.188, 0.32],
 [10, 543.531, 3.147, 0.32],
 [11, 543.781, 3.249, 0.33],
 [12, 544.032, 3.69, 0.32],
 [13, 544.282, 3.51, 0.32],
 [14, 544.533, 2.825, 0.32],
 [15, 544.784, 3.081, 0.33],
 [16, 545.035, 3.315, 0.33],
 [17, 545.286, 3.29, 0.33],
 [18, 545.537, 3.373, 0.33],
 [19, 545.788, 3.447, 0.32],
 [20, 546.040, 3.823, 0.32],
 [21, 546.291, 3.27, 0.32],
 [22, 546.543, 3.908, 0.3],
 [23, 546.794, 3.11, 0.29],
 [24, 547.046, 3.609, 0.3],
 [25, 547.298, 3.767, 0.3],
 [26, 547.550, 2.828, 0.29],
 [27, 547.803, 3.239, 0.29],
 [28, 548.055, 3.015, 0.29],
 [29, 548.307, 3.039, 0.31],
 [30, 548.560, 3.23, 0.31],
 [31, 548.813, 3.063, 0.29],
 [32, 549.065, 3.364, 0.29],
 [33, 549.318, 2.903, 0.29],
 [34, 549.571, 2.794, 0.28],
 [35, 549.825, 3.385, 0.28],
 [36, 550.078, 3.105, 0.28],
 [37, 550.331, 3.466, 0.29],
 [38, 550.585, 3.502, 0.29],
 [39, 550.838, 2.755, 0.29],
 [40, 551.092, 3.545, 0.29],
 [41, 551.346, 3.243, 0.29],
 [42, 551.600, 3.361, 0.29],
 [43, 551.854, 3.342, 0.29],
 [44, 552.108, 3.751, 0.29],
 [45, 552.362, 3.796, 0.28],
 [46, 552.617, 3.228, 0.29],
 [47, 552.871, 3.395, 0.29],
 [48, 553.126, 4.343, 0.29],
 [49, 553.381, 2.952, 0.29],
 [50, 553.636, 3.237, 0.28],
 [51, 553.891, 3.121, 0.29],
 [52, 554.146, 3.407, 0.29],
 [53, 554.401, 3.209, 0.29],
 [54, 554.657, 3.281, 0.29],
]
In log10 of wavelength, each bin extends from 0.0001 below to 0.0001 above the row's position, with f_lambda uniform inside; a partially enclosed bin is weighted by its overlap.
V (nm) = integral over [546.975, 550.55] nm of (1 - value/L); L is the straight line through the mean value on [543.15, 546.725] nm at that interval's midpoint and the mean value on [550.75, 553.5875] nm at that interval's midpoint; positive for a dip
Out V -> 0.21 nm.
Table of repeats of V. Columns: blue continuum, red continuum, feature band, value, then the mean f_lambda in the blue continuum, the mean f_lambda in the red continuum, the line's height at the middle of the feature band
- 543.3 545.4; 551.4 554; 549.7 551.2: 0.048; 3.26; 3.45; 3.4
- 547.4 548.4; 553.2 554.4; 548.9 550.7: -0.060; 3.05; 3.23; 3.11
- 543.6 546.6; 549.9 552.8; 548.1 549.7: 0.149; 3.38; 3.37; 3.38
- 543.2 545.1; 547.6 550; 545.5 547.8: -0.202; 3.25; 3.1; 3.17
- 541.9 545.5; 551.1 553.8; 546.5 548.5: 0.053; 3.31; 3.46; 3.38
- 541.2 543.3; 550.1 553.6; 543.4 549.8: 0.225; 3.38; 3.42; 3.4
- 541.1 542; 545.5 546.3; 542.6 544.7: 0.121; 3.38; 3.52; 3.45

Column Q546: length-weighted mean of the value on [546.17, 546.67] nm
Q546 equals 3.59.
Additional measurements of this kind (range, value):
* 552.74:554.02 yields 3.41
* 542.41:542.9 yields 3.08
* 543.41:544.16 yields 3.37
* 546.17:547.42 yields 3.53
